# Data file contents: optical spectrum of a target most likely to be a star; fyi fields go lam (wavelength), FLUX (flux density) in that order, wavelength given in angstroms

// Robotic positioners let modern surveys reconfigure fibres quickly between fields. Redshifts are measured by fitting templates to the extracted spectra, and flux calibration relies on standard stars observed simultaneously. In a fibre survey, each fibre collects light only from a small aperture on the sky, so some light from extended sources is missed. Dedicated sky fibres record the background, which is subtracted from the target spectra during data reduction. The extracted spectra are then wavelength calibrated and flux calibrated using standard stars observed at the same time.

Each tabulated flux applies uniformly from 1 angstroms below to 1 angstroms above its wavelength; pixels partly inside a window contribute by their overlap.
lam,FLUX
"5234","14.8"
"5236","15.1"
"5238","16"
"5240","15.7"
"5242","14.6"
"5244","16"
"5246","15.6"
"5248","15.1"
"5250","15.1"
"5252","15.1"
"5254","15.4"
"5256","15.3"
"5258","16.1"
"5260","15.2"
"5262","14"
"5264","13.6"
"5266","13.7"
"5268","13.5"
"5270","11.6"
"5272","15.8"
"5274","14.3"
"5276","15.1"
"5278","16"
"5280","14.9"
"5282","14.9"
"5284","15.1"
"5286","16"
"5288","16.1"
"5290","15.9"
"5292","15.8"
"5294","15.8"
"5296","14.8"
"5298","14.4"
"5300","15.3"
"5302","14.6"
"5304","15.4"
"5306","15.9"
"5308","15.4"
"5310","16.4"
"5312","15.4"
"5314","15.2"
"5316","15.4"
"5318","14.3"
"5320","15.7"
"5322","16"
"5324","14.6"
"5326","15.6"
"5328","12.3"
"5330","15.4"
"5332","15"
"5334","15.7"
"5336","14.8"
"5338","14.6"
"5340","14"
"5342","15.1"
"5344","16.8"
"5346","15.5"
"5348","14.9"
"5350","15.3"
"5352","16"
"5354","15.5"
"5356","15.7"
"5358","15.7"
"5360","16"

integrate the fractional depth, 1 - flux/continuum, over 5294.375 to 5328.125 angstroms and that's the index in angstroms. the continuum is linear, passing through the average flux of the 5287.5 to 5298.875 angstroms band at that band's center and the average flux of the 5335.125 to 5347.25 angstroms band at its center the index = 0.32 angstroms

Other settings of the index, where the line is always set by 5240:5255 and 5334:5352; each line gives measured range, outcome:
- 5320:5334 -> 0.3 angstroms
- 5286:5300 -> -0.2 angstroms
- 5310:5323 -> -0.2 angstroms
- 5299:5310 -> -0.1 angstroms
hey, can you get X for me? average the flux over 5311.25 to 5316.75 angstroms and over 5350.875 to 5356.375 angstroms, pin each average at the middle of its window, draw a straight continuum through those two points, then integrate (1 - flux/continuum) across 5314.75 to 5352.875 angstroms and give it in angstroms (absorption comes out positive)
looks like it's 1.0 angstroms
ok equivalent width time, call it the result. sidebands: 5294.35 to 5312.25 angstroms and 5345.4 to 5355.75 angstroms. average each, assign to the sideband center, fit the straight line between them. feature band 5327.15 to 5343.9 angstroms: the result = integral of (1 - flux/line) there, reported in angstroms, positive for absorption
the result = 0.7 angstroms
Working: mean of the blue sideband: 15.3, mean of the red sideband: 15.5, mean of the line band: 14.8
